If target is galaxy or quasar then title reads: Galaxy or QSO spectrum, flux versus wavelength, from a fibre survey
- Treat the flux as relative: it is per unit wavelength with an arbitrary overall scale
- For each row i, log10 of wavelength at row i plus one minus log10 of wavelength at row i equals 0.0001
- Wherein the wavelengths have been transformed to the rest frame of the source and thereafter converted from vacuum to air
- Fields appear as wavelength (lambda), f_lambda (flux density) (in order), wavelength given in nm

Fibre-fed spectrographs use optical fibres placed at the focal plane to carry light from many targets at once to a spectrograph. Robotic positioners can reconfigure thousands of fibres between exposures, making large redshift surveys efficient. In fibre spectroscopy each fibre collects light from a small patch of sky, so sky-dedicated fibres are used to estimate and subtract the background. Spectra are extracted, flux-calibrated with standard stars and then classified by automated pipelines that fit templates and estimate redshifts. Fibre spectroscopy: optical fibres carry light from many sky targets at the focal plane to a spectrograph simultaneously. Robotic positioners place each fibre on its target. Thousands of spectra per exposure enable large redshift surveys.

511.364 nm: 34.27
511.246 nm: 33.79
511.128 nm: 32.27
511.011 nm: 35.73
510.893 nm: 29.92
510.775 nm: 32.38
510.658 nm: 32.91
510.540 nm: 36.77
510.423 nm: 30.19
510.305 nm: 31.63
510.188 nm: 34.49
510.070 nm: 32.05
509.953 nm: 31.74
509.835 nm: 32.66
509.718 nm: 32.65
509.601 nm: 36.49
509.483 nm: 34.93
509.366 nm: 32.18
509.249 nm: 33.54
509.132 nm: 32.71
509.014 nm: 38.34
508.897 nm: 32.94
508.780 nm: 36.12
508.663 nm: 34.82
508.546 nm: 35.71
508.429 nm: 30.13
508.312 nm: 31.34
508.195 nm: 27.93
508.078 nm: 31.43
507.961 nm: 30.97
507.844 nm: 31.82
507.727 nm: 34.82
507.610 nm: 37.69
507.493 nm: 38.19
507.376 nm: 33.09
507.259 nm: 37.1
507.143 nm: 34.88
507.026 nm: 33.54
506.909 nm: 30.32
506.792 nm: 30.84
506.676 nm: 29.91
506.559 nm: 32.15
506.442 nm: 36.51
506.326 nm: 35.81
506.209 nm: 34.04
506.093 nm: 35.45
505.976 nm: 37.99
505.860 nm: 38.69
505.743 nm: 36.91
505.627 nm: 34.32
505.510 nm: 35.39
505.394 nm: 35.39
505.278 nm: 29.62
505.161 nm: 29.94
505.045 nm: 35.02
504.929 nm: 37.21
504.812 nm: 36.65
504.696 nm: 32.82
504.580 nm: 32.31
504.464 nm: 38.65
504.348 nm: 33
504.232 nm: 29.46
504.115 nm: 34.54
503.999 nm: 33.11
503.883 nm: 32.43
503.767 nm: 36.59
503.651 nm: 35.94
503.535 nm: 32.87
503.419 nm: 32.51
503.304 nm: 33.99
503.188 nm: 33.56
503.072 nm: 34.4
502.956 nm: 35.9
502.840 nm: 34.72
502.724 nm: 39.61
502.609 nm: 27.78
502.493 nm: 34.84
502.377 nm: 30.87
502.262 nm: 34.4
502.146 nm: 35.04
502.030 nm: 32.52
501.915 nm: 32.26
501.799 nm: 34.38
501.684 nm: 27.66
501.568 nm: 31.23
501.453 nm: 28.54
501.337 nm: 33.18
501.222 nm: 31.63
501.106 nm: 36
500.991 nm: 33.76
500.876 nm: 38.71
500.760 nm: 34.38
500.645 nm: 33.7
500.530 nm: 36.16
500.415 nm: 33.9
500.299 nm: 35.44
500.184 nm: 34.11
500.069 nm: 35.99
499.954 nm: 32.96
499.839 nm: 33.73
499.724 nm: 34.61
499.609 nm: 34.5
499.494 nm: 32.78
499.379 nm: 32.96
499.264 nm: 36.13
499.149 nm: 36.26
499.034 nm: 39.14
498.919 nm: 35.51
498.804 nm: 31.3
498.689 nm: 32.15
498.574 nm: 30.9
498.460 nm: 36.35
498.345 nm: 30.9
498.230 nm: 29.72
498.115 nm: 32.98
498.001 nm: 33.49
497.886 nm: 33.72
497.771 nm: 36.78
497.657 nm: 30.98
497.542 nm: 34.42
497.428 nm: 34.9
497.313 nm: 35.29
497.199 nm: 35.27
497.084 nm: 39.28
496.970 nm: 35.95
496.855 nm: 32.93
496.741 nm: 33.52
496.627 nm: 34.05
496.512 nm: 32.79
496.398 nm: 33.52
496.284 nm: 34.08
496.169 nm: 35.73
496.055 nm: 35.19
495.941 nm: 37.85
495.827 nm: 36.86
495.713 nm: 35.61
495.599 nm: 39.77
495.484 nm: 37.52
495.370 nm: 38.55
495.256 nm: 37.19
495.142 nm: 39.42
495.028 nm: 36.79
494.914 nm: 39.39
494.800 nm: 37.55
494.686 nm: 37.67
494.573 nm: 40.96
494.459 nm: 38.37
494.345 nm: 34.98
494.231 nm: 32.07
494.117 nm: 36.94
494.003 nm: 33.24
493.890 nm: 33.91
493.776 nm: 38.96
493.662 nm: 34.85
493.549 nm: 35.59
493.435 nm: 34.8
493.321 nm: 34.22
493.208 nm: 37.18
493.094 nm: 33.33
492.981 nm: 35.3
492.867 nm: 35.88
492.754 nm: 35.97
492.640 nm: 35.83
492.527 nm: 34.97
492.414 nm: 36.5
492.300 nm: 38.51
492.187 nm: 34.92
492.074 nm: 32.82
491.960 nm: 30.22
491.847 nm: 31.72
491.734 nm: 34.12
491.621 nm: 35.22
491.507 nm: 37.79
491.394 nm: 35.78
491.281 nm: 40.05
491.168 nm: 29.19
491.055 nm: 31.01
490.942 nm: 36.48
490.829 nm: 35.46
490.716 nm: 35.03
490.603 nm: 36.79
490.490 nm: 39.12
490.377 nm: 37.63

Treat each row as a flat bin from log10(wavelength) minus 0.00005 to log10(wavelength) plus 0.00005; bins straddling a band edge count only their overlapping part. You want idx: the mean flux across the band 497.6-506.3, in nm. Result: 34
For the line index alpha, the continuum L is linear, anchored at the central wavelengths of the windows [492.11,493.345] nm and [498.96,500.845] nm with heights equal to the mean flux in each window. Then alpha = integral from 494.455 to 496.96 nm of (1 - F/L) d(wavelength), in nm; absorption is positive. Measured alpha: -0.08 nm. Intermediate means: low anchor 35.7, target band 36.6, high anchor 34.9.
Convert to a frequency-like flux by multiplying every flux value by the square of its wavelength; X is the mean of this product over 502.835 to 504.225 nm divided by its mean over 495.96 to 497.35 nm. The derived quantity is 1.00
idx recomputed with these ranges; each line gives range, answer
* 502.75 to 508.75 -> 34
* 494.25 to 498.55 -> 35.6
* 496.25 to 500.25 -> 34.1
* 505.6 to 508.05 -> 34.5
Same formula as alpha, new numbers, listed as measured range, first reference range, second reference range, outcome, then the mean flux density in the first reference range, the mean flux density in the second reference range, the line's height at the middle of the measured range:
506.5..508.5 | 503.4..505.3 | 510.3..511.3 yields 0.037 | 33.8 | 32.9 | 33.3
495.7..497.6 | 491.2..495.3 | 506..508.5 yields 0.007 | 35.9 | 33.3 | 35.3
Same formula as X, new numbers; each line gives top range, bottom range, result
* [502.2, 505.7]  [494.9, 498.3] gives 0.99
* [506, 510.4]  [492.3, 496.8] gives 0.98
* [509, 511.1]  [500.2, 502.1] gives 1.03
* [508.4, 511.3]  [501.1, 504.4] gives 1.04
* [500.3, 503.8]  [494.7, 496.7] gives 0.95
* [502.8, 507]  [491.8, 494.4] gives 1.02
